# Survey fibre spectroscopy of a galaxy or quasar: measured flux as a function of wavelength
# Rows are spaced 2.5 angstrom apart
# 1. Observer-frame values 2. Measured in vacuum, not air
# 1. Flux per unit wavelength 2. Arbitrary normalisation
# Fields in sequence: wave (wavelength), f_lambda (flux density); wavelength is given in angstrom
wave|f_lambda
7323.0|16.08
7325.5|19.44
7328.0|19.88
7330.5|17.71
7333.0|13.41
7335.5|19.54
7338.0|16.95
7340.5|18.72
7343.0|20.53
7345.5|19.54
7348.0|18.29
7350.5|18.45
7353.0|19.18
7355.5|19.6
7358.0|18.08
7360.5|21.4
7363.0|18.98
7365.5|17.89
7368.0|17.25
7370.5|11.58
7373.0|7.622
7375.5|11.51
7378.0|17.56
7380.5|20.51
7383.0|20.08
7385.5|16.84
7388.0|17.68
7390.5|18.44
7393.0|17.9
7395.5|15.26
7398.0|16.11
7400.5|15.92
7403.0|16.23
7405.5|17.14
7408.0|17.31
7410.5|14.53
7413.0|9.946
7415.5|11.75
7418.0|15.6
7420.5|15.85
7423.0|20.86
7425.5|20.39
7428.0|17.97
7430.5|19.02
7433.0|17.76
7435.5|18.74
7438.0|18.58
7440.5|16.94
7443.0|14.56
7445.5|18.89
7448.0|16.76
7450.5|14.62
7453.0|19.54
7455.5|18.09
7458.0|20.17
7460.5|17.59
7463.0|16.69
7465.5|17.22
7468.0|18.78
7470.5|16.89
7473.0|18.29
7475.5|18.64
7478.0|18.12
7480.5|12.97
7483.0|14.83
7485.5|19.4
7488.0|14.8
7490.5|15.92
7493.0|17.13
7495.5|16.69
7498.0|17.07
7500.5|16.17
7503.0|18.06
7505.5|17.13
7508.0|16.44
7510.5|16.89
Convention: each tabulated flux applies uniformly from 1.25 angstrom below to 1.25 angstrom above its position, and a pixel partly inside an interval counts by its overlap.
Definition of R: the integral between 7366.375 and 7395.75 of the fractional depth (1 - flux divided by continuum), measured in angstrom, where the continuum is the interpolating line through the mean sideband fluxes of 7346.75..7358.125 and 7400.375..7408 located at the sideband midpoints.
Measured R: 2.49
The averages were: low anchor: 18.8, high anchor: 16.6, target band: 16.1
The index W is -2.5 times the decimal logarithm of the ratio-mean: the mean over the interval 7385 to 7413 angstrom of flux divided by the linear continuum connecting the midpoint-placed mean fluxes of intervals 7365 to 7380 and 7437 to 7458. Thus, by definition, -0.08 mag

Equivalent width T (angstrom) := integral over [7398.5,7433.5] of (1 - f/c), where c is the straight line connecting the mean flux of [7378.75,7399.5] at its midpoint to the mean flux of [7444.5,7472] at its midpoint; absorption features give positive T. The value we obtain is 2.71 angstrom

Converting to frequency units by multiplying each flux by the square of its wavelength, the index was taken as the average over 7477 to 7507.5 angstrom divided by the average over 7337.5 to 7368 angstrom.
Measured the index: 0.9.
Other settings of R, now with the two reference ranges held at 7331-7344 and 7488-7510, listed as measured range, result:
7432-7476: -1.77 angstrom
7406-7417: 2.29 angstrom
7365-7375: 2.54 angstrom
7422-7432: -1.34 angstrom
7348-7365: -1.45 angstrom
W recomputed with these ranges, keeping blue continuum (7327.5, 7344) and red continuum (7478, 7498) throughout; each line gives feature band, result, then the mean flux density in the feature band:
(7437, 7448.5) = -0.03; 17.1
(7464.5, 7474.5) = -0.09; 17.8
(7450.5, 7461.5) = -0.11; 18.4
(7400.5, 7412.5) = 0.08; 15.9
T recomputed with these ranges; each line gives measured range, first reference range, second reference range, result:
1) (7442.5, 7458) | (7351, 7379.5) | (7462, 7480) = 0.0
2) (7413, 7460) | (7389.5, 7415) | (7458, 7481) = -2.0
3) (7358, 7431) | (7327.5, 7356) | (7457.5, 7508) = 5.7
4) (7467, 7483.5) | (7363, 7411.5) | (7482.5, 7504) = -0.4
